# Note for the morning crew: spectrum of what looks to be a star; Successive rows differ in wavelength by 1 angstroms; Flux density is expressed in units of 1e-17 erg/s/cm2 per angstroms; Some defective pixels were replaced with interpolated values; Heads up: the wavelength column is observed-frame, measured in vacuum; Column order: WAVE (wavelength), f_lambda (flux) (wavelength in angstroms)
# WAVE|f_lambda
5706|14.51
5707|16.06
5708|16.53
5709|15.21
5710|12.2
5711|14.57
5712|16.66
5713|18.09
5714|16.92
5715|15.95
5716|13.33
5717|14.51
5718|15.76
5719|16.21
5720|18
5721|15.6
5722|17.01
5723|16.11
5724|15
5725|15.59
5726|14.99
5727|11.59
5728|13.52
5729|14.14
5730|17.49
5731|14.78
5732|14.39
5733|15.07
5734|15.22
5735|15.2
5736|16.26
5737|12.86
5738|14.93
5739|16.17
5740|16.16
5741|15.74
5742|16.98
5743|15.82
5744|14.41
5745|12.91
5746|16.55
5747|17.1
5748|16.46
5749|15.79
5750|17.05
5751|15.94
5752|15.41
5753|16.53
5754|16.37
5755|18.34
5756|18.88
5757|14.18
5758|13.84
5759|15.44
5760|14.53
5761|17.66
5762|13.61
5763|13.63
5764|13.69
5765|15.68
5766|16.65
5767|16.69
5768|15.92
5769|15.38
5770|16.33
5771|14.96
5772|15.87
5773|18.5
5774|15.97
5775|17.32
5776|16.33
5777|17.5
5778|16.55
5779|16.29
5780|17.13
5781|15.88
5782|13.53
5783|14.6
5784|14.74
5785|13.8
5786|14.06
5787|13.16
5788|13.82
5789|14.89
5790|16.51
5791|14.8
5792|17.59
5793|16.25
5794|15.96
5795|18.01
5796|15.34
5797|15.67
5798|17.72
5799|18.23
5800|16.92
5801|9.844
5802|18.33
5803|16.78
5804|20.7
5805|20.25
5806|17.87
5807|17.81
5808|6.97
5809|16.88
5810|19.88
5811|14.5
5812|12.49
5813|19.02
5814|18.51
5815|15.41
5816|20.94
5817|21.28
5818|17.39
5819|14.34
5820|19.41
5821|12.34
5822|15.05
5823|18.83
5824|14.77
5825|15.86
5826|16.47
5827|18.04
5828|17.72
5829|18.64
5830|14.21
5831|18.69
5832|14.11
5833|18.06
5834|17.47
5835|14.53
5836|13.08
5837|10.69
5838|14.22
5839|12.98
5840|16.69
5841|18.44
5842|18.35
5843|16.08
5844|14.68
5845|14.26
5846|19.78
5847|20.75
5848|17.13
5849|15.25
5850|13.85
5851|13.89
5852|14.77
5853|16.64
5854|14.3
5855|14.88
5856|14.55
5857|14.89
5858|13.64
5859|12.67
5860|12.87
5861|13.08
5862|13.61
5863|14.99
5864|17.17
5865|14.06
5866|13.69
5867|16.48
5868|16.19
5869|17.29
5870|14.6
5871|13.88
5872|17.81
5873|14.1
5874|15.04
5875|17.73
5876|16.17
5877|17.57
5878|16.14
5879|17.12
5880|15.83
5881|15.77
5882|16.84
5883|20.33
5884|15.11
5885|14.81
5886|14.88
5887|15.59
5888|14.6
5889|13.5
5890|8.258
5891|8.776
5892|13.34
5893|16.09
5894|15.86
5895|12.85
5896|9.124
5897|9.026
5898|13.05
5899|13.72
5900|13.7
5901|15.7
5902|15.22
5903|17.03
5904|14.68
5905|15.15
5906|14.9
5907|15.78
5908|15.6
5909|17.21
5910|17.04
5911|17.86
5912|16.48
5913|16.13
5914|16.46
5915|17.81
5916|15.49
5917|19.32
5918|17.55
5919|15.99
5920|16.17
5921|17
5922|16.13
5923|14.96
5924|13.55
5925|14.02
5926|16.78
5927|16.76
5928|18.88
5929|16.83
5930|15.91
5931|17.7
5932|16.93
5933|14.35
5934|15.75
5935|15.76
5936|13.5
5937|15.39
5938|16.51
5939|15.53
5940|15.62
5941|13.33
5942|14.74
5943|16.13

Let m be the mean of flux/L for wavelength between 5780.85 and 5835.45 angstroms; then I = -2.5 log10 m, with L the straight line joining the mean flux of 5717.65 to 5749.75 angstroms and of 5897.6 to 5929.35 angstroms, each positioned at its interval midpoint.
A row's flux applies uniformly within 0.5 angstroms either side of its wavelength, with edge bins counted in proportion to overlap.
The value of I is -0.04 mag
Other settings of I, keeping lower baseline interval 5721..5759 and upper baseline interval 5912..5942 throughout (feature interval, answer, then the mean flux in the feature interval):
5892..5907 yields 0.14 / 14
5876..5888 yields -0.02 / 16.3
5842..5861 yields 0.04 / 15.3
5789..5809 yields -0.05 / 16.4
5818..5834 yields -0.05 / 16.5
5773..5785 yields -0.02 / 16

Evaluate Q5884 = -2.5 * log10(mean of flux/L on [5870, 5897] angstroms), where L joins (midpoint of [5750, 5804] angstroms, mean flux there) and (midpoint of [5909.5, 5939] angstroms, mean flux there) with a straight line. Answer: 0.098 mag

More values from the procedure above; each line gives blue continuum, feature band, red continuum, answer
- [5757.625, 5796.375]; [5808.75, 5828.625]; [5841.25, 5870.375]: -0.10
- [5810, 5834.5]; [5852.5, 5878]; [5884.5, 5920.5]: 0.05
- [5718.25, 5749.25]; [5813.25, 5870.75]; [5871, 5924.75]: -0.03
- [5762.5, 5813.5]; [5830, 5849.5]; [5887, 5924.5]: -0.04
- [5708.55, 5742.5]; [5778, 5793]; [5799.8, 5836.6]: 0.07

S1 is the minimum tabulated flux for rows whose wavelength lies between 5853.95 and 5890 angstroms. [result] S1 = 8.258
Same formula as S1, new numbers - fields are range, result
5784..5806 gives 9.844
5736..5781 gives 12.86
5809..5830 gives 12.34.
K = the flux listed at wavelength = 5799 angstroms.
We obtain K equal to 18.23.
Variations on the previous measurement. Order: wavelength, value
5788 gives 13.82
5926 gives 16.78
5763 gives 13.63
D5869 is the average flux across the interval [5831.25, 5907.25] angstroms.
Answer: 15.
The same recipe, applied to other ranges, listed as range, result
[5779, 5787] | 14.8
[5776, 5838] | 16.2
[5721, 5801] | 15.6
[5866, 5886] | 16.2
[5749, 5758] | 16.4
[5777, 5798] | 15.5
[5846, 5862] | 15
